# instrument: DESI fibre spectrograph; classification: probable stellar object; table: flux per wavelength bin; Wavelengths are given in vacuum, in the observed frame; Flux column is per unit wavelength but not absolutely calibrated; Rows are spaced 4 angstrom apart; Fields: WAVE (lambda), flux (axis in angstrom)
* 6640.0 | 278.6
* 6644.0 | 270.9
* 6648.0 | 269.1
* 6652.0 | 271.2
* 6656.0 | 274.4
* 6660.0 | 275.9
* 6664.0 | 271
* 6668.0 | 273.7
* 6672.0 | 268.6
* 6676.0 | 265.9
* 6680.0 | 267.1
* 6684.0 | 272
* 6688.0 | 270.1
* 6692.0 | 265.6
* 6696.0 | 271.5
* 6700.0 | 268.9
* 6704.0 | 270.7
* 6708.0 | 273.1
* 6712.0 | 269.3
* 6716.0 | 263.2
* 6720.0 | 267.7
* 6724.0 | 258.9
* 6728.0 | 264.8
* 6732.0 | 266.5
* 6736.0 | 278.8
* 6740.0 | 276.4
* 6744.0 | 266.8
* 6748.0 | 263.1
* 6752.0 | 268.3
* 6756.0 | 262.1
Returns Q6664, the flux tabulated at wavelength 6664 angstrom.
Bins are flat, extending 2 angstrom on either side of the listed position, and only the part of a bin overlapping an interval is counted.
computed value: 271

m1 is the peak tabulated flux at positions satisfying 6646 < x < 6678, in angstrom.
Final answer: 275.9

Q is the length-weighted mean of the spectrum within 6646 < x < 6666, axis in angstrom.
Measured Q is 272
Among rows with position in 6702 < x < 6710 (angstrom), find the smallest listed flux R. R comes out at 270.7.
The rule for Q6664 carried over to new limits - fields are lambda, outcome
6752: 268.3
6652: 271.2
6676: 265.9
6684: 272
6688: 270.1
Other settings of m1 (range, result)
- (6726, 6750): 278.8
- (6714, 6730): 267.7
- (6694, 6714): 273.1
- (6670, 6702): 272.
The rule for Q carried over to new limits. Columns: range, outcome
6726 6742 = 272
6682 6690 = 271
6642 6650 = 270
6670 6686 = 268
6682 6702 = 270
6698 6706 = 270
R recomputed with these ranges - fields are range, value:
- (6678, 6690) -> 267.1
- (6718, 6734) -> 258.9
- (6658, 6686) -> 265.9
